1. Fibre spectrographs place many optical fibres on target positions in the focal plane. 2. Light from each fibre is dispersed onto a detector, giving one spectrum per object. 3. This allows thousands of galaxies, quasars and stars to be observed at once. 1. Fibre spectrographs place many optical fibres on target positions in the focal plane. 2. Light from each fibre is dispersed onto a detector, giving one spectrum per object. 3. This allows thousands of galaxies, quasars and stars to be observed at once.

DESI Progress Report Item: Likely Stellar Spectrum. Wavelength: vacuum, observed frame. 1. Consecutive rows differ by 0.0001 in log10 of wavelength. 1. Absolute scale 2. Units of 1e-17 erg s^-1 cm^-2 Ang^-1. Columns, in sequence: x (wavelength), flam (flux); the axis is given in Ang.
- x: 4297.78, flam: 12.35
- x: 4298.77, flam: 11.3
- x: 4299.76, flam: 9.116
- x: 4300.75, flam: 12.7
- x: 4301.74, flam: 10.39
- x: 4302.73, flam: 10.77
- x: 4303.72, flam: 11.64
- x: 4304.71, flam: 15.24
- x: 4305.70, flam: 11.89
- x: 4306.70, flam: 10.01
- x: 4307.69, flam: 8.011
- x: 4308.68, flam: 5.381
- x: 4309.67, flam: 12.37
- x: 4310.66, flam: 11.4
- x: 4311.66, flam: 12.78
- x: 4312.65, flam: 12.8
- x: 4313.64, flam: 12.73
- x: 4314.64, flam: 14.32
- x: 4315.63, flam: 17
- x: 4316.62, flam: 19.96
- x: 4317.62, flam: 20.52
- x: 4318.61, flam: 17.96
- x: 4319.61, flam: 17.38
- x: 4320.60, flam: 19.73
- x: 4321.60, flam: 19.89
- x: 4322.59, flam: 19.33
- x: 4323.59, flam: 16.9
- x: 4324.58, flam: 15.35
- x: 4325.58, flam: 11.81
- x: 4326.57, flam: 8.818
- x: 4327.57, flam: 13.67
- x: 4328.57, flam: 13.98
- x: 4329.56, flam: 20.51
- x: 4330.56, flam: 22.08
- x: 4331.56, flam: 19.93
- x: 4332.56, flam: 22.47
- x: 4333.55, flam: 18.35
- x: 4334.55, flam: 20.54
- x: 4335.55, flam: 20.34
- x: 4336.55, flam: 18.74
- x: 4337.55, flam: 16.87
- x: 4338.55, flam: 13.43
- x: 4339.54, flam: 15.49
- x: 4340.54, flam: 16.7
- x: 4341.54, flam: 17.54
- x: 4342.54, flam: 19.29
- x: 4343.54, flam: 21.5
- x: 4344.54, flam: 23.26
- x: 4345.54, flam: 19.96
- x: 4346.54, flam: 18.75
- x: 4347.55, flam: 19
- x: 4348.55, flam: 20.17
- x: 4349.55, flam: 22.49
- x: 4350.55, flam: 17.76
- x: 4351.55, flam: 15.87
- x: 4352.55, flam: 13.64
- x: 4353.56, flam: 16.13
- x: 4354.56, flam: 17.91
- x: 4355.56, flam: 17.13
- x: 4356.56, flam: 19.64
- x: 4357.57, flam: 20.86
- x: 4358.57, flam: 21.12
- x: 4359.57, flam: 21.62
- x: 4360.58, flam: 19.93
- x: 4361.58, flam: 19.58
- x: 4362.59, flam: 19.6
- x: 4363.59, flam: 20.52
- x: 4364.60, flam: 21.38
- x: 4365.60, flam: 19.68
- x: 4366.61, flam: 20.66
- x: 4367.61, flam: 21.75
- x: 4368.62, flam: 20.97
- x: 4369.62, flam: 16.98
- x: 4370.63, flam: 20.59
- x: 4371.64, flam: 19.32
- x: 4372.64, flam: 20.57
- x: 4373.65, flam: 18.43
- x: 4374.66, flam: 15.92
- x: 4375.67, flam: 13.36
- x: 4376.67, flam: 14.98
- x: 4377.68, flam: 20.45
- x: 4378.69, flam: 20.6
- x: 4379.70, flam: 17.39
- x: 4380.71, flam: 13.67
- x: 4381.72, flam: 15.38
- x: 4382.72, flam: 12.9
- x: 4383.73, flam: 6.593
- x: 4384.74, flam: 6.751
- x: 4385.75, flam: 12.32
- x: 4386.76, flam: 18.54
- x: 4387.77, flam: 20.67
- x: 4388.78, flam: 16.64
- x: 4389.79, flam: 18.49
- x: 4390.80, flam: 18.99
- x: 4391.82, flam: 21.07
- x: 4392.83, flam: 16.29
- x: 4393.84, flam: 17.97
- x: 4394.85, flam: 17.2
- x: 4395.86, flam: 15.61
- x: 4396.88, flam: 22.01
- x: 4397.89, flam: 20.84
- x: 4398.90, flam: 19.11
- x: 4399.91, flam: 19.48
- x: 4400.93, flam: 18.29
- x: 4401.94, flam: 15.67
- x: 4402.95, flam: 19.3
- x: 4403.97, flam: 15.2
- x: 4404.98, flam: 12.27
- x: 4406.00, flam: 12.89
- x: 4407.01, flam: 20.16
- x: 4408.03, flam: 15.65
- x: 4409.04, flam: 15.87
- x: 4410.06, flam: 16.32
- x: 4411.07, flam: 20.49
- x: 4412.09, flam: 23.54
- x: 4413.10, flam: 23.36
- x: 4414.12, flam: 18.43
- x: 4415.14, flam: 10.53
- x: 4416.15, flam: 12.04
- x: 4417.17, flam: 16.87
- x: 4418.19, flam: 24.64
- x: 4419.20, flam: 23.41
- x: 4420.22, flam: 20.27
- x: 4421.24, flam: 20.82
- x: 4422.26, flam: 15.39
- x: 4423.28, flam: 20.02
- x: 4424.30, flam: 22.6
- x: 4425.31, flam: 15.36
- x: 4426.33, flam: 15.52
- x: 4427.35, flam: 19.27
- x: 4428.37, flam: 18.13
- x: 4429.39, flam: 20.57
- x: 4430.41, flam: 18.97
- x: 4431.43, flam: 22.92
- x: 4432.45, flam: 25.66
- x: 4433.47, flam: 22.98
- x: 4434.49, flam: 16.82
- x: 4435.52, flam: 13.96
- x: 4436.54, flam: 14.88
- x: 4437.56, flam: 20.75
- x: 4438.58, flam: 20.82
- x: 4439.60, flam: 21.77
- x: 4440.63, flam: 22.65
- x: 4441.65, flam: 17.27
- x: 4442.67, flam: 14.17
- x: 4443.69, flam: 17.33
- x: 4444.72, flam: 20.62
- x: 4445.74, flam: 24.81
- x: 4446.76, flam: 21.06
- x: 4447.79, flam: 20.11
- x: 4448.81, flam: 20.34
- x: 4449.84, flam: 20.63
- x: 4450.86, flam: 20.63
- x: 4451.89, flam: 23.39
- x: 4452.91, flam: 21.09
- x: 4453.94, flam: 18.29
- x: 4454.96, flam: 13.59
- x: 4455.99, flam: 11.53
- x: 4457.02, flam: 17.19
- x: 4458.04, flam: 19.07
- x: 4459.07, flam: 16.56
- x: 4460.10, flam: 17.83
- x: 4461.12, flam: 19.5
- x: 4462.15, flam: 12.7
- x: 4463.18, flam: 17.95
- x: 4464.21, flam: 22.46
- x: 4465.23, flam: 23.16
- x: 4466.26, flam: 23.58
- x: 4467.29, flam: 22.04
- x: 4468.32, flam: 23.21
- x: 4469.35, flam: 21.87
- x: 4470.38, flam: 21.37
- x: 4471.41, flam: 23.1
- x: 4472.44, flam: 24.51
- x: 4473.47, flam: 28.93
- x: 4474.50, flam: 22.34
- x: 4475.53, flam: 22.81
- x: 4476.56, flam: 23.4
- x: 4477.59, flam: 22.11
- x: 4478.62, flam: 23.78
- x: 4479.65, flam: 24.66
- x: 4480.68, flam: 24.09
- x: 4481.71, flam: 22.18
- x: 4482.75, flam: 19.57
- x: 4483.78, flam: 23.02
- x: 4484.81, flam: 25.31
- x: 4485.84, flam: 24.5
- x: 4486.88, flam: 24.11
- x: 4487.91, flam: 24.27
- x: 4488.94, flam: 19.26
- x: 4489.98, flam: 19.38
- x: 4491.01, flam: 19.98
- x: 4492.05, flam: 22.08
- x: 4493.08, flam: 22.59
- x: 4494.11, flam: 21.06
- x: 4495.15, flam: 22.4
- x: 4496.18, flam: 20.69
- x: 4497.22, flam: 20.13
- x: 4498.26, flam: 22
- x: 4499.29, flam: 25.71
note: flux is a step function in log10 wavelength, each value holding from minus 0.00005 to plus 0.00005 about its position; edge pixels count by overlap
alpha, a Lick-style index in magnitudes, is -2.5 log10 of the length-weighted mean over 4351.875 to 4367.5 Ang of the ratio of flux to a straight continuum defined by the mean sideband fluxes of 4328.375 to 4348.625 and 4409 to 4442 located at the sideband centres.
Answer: -0.013 mag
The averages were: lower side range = 19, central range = 19.3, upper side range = 19.2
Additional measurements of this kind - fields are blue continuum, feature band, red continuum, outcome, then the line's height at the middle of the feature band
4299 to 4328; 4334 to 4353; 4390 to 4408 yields -0.217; 15.2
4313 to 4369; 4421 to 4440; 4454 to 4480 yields 0.042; 20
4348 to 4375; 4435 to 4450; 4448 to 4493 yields 0.073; 20.7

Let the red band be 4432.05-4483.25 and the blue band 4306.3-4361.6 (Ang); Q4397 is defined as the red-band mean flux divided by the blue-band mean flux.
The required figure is 1.19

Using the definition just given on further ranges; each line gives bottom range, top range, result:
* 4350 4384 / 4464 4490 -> 1.28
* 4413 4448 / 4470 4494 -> 1.19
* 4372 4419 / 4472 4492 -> 1.35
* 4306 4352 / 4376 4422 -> 1.03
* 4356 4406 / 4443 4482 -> 1.17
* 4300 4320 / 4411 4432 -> 1.46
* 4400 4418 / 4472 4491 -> 1.36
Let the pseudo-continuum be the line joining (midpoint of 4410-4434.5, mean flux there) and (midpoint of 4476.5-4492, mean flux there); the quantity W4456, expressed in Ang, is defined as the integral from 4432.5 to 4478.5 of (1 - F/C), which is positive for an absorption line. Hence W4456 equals 2.1 Ang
